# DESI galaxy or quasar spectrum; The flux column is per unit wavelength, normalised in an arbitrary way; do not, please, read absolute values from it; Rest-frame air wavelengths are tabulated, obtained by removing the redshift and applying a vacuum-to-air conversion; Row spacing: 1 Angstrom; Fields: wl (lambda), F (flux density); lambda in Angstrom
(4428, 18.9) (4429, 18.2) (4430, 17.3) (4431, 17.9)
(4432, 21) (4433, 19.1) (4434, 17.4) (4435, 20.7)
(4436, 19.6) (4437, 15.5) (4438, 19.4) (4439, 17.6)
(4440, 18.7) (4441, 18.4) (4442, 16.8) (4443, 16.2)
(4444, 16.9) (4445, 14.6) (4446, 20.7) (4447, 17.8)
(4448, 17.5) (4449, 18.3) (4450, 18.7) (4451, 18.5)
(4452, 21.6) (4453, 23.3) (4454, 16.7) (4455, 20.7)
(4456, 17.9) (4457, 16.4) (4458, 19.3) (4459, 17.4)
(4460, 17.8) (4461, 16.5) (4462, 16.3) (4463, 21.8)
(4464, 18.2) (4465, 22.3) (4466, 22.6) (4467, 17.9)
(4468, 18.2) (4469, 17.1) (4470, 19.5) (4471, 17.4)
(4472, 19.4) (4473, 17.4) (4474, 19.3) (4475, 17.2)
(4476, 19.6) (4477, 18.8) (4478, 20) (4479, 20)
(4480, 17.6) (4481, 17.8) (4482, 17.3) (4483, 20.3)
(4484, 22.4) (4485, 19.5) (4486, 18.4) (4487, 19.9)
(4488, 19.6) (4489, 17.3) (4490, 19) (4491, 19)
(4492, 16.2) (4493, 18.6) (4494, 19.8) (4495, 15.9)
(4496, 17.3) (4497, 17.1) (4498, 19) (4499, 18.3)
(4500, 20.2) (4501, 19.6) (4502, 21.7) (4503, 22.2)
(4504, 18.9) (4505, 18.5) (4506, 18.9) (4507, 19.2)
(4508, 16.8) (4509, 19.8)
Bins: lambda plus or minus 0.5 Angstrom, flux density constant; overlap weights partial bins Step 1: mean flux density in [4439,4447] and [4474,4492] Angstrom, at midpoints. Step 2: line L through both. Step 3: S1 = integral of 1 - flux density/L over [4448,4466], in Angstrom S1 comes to -1.0 Angstrom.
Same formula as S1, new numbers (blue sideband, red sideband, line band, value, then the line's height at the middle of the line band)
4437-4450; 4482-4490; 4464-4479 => -0.2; 18.8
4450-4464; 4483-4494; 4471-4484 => 0.1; 19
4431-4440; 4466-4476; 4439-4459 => 0.3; 18.6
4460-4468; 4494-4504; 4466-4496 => 0.7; 19.1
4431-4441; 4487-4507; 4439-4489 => 0.2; 18.8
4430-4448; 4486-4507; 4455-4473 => -0.2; 18.4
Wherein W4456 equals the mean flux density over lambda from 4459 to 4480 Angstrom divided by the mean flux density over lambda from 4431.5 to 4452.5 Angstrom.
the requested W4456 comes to 1.0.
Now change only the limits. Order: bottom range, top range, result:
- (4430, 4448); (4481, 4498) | 1.03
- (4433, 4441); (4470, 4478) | 1.01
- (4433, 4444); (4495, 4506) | 1.06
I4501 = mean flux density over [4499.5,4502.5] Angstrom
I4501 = 20.5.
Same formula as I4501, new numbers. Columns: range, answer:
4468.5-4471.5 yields 18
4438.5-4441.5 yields 18.2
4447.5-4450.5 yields 18.2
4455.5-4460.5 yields 17.8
